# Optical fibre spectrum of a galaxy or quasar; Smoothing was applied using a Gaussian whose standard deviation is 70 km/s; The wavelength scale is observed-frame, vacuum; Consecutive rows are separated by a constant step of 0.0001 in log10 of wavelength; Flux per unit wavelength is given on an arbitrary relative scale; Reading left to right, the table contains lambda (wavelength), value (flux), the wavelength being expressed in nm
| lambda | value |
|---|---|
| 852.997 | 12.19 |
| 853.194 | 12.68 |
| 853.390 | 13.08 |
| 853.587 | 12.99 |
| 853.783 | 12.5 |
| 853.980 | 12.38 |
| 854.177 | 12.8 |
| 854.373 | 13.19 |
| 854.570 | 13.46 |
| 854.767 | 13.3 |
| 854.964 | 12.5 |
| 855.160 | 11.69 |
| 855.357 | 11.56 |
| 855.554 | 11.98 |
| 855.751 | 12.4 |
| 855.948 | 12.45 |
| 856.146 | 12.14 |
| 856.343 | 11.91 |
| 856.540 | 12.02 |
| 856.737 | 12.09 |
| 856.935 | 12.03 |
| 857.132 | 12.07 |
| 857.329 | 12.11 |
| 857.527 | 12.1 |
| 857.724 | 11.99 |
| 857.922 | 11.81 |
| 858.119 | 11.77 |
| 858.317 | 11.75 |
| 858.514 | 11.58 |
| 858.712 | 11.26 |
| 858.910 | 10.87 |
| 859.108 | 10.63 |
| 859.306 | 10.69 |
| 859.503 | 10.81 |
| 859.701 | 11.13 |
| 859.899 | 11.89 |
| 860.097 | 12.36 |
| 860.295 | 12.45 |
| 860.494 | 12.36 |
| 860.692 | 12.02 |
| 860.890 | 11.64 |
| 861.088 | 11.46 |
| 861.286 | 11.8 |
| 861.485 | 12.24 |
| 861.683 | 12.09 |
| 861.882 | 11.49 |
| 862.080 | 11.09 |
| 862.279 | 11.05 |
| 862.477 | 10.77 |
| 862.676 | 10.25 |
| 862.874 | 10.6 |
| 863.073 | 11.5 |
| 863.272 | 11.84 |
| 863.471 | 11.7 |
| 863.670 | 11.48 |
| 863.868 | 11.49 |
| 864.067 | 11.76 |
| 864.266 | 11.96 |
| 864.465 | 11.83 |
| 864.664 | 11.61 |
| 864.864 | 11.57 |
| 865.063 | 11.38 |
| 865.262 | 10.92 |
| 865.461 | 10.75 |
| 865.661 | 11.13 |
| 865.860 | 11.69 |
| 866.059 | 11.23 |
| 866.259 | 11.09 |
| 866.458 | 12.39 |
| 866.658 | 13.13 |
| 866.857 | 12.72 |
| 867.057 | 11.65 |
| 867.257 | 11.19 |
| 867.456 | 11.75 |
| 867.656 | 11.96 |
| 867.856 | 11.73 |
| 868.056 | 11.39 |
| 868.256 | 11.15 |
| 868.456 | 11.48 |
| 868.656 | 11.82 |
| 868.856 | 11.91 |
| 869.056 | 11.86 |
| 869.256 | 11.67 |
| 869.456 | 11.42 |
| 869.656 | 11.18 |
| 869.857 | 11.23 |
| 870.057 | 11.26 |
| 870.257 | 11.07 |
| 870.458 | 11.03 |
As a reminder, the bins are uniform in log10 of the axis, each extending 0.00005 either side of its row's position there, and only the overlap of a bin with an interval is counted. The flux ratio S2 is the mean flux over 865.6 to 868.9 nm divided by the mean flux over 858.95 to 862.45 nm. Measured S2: 1.01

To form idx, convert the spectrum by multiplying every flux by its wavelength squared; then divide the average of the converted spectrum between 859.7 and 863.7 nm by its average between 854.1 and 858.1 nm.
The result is 1.0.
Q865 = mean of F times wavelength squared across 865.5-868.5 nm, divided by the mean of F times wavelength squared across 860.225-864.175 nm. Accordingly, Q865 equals 1.0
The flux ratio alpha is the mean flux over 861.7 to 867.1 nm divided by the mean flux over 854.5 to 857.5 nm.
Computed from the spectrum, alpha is 0.9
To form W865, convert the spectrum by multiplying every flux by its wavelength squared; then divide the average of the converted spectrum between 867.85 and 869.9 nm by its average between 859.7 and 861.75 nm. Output 1.0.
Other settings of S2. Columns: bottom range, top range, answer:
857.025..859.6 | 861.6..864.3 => 0.99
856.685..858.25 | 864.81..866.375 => 0.94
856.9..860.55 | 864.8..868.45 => 1.00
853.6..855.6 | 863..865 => 0.93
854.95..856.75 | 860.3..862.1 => 0.98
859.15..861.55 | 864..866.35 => 0.97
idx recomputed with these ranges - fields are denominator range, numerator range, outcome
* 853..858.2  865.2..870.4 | 0.96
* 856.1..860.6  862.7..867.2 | 1.00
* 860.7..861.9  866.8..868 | 1.01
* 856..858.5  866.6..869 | 1.01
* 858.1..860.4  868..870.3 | 1.03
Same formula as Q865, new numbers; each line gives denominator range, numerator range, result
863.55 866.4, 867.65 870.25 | 1.02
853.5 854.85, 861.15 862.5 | 0.91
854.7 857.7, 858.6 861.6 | 0.96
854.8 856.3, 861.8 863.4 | 0.93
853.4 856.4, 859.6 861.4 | 0.96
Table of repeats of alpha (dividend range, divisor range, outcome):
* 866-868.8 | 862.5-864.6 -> 1.03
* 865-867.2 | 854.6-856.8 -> 0.95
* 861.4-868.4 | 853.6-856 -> 0.92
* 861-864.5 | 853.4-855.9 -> 0.91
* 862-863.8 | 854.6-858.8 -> 0.93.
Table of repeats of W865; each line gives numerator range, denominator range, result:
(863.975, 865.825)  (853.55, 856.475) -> 0.94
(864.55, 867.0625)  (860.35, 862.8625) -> 1.02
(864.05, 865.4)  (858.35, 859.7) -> 1.06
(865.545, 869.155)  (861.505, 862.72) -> 1.06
